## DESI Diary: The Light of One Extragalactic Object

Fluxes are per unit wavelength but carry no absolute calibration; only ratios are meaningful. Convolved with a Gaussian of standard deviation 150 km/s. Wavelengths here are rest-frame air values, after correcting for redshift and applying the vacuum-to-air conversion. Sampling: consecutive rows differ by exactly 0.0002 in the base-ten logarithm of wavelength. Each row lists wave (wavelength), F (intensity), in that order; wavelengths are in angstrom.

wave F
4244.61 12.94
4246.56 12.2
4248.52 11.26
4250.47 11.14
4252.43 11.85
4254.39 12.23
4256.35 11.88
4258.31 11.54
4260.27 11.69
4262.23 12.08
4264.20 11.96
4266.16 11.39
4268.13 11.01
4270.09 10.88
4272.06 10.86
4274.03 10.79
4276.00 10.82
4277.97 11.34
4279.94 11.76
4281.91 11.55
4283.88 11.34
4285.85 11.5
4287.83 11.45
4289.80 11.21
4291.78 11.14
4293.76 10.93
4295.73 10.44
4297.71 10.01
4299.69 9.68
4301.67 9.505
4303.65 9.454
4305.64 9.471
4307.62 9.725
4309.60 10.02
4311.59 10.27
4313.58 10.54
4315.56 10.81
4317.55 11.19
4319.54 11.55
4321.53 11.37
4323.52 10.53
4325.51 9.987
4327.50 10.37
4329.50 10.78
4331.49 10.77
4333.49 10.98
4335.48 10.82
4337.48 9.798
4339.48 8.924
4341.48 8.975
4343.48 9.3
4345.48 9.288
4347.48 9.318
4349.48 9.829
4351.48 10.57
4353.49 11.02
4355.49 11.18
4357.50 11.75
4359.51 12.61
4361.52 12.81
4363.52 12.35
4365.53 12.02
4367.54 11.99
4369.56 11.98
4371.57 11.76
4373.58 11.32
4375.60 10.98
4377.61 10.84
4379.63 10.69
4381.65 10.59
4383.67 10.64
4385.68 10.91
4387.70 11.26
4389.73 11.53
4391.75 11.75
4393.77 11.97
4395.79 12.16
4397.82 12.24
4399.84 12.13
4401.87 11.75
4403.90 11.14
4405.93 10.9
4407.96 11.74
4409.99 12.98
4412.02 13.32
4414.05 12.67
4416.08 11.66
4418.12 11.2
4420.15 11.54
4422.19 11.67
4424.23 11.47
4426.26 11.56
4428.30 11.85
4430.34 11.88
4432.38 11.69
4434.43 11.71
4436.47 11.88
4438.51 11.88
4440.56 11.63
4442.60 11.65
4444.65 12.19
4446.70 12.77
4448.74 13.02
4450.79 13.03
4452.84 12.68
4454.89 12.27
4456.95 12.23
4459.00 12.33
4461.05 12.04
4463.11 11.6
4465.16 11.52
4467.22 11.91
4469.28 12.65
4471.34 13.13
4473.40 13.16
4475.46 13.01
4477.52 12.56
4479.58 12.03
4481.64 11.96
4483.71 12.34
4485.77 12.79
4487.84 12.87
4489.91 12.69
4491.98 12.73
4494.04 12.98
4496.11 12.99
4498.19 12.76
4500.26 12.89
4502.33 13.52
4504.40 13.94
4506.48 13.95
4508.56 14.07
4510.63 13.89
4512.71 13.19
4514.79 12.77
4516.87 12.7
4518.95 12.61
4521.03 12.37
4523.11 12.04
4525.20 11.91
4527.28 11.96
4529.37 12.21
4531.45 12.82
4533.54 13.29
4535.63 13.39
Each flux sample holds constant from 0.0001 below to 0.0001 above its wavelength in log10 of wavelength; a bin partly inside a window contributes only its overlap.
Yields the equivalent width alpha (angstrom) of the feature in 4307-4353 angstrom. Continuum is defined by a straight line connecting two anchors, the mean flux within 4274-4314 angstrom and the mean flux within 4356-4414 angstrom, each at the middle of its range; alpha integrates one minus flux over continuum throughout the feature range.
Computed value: 3.3 angstrom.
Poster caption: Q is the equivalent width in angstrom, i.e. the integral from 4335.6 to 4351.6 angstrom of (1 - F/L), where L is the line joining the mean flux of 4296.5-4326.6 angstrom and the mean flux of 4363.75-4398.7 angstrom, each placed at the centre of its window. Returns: 1.94 angstrom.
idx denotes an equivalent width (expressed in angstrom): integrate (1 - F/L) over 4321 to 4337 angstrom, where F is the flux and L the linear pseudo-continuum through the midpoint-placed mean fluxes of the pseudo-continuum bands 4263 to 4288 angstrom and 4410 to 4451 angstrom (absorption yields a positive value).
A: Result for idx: 1.2 angstrom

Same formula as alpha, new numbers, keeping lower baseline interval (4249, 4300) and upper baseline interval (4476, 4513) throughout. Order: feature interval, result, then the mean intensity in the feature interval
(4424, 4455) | 1.2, 12.1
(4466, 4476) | 0.1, 12.7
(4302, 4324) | 2.2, 10.4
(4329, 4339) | 1.0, 10.5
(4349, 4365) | 0.5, 11.6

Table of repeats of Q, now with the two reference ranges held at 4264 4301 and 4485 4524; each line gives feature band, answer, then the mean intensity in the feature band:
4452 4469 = 0.74 angstrom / 12.1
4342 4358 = 1.99 angstrom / 10.2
